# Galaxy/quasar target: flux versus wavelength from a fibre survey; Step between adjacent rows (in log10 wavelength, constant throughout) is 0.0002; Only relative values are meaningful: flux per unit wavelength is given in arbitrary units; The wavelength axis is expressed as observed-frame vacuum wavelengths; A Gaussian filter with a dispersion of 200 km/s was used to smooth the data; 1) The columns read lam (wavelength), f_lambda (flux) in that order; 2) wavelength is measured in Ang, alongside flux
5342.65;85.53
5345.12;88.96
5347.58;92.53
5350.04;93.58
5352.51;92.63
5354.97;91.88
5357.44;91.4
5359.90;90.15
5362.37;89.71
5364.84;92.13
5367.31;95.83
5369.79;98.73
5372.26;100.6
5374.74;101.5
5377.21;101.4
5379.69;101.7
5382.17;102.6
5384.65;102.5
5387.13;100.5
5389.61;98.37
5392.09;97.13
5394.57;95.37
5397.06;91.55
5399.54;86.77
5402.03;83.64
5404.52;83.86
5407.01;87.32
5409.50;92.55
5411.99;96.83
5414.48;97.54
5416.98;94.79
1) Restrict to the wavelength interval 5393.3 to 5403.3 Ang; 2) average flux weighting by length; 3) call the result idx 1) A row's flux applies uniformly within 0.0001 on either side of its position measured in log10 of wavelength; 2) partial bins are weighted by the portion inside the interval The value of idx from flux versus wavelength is 89.3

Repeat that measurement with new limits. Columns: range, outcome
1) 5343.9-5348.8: 90.8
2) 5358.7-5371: 93.3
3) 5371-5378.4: 101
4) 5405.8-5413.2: 92.3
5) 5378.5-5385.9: 102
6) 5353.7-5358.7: 91.8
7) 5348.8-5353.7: 93.1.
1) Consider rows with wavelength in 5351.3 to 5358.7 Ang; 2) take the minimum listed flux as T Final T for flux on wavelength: 91.4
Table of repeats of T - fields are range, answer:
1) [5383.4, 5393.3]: 97.13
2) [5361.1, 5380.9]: 89.71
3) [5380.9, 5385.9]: 102.5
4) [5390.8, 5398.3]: 91.55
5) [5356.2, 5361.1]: 90.15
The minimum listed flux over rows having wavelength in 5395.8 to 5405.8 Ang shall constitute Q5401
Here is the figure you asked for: 83.64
